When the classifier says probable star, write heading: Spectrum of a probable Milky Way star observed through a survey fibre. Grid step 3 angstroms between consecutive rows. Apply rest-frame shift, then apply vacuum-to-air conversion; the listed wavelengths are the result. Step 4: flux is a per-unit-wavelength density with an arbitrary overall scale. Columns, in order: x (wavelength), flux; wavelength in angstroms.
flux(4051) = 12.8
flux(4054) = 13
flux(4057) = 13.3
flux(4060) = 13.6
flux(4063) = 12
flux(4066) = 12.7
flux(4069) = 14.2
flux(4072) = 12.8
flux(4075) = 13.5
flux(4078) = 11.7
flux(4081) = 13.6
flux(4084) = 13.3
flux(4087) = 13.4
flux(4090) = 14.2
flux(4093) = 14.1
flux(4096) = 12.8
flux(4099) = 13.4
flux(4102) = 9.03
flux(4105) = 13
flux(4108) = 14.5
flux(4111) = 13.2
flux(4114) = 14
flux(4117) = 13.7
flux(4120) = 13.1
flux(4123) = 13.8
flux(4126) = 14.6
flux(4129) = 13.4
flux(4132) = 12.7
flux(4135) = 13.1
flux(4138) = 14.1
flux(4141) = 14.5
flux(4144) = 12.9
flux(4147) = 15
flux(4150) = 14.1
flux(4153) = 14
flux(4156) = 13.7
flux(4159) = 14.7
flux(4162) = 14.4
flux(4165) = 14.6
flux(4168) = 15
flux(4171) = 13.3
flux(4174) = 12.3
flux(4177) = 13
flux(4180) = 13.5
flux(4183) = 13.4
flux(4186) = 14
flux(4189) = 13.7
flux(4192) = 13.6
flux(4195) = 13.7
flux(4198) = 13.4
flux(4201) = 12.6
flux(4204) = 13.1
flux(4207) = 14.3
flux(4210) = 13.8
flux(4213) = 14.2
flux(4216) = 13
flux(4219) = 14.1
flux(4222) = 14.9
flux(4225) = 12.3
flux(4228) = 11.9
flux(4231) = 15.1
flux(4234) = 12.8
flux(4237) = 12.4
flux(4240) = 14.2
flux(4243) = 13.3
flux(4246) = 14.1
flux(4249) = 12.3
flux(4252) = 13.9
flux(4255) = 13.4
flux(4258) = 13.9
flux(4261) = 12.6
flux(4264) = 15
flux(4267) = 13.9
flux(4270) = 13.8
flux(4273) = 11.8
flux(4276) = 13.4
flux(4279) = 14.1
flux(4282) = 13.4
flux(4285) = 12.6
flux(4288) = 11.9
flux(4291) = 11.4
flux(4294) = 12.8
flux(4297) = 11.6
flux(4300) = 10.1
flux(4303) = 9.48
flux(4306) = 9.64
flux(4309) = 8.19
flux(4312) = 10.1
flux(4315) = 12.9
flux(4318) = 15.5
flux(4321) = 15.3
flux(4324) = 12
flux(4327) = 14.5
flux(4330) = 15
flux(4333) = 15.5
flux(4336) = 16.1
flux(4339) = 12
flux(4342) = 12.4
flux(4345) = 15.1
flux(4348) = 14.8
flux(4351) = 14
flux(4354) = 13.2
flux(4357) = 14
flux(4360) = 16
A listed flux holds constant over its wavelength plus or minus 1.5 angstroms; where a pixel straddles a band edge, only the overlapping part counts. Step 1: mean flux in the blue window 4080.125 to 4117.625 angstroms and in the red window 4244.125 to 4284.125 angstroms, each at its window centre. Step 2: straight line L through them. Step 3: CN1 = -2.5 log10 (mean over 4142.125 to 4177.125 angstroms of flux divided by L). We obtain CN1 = -0.05 mag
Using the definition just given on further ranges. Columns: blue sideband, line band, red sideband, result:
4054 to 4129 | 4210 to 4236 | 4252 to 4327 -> -0.064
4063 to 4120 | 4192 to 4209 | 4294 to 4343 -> -0.050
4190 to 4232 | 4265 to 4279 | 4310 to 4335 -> 0.024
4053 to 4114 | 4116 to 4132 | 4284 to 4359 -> -0.047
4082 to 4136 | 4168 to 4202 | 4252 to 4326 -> -0.036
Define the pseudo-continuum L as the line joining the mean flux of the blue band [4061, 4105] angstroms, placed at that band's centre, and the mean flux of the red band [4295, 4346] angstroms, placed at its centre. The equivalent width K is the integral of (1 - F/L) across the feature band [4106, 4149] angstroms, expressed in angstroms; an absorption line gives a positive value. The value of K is -3.0 angstroms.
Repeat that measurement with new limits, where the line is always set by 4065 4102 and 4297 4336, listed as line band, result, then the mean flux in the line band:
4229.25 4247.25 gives -1.3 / 13.6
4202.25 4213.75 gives -0.9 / 13.8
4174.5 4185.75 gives -0.4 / 13.3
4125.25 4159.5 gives -2.3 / 13.9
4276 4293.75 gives -0.3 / 12.7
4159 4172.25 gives -1.5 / 14.4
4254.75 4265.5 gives -1.0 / 13.8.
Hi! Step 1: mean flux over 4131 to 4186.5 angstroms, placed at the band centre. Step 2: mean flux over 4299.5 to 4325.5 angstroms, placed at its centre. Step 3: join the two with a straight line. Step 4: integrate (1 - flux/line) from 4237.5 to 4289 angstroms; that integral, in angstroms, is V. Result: -4.7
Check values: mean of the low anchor 13.8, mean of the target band 13.4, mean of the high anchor 11.5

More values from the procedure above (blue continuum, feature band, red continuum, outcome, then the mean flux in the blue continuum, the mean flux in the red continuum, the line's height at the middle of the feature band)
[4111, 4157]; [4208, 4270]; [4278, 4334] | -3.1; 13.8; 12.4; 12.9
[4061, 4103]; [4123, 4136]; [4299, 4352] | -0.5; 13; 12.9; 13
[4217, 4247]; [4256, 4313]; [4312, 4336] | 7.3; 13.5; 14.2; 13.9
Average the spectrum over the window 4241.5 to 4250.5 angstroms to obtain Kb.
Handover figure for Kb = 13.2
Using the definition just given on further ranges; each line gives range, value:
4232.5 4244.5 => 13.2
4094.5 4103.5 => 11.7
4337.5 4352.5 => 13.7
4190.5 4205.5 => 13.3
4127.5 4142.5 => 13.6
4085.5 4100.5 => 13.6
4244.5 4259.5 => 13.5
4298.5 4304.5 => 9.79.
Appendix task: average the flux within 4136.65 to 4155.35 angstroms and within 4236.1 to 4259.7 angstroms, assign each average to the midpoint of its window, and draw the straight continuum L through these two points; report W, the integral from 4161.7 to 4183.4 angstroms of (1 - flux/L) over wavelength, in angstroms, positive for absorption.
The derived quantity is 0.4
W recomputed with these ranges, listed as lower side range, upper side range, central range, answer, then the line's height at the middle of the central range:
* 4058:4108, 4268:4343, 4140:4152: -1.12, 12.9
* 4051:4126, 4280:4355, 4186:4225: -2.03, 13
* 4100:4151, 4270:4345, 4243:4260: -0.77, 12.9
